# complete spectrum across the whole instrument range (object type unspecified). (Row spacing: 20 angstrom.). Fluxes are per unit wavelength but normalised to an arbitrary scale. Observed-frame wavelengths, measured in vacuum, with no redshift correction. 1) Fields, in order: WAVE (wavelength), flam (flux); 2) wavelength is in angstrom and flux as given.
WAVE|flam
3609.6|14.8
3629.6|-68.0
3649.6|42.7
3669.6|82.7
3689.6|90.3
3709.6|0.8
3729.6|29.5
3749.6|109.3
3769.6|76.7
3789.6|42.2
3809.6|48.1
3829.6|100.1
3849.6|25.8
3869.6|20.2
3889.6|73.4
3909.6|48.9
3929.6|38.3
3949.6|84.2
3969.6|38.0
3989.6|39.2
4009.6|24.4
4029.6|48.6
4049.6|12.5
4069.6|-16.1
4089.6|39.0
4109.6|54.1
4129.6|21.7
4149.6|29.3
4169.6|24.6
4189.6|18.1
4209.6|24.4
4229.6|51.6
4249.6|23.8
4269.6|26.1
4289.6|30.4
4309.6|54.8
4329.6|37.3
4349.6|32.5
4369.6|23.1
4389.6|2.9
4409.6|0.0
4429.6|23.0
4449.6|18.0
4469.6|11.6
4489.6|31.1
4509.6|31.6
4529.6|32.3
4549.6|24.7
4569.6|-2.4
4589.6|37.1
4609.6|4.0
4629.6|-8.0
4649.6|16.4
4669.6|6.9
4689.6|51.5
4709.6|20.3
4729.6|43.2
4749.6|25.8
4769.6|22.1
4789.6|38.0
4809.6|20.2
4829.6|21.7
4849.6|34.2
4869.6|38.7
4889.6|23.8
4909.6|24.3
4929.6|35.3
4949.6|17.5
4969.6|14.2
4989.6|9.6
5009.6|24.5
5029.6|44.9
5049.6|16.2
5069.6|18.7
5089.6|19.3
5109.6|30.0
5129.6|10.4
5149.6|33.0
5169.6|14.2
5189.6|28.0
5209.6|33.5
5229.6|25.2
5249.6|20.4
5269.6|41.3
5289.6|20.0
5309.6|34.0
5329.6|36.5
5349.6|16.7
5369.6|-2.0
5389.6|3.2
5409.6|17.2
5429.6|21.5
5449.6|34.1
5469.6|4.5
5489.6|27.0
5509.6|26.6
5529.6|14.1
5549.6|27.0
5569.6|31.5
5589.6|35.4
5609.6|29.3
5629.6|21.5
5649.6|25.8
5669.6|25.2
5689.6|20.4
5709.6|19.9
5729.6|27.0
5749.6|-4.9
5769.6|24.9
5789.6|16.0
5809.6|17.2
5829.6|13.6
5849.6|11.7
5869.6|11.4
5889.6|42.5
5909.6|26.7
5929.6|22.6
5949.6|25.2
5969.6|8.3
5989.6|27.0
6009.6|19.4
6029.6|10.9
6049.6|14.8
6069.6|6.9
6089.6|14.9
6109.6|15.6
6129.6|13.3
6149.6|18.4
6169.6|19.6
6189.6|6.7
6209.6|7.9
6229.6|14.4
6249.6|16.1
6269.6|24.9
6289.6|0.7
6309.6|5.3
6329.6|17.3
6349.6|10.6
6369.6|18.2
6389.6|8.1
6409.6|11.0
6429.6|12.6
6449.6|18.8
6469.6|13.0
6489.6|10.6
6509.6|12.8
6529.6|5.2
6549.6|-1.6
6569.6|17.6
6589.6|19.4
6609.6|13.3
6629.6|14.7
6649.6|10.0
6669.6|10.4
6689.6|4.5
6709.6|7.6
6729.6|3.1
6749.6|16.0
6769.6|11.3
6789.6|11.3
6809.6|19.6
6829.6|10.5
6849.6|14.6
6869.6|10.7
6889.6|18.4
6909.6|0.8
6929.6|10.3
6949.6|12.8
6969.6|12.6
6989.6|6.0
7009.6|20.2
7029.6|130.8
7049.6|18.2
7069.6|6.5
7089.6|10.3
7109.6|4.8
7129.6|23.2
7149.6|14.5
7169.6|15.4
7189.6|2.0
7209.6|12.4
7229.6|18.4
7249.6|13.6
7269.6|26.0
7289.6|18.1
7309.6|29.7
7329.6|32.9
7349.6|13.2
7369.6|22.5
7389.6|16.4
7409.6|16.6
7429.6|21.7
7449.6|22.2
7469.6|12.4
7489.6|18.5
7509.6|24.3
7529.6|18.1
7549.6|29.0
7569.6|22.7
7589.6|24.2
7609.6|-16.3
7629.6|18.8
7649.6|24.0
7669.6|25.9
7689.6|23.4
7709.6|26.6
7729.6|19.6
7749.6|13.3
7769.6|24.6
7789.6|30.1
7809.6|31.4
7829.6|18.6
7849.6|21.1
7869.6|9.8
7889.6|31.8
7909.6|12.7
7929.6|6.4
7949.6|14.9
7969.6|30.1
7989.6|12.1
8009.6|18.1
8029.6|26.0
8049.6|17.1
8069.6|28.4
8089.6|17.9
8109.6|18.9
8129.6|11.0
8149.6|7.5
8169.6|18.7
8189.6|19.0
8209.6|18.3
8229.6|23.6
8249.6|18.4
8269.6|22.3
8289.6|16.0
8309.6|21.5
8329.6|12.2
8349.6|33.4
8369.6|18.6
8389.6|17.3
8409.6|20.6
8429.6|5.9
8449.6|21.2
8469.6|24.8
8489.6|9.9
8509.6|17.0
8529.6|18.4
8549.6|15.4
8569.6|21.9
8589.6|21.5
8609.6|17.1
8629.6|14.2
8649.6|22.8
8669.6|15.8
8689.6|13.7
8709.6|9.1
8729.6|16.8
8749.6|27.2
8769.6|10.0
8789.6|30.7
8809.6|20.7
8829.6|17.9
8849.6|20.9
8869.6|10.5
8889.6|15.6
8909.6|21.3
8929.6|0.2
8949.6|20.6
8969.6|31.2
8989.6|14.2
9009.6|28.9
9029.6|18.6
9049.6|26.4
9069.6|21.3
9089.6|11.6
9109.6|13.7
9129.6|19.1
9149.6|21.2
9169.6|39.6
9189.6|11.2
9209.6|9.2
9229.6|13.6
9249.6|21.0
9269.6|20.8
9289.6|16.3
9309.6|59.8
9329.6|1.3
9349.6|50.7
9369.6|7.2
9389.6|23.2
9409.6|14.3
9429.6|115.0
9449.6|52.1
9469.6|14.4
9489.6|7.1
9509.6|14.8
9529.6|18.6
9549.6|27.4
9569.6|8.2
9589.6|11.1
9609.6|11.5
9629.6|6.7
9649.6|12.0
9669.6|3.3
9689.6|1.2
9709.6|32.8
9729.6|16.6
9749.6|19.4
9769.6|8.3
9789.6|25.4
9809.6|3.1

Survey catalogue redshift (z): 0.884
